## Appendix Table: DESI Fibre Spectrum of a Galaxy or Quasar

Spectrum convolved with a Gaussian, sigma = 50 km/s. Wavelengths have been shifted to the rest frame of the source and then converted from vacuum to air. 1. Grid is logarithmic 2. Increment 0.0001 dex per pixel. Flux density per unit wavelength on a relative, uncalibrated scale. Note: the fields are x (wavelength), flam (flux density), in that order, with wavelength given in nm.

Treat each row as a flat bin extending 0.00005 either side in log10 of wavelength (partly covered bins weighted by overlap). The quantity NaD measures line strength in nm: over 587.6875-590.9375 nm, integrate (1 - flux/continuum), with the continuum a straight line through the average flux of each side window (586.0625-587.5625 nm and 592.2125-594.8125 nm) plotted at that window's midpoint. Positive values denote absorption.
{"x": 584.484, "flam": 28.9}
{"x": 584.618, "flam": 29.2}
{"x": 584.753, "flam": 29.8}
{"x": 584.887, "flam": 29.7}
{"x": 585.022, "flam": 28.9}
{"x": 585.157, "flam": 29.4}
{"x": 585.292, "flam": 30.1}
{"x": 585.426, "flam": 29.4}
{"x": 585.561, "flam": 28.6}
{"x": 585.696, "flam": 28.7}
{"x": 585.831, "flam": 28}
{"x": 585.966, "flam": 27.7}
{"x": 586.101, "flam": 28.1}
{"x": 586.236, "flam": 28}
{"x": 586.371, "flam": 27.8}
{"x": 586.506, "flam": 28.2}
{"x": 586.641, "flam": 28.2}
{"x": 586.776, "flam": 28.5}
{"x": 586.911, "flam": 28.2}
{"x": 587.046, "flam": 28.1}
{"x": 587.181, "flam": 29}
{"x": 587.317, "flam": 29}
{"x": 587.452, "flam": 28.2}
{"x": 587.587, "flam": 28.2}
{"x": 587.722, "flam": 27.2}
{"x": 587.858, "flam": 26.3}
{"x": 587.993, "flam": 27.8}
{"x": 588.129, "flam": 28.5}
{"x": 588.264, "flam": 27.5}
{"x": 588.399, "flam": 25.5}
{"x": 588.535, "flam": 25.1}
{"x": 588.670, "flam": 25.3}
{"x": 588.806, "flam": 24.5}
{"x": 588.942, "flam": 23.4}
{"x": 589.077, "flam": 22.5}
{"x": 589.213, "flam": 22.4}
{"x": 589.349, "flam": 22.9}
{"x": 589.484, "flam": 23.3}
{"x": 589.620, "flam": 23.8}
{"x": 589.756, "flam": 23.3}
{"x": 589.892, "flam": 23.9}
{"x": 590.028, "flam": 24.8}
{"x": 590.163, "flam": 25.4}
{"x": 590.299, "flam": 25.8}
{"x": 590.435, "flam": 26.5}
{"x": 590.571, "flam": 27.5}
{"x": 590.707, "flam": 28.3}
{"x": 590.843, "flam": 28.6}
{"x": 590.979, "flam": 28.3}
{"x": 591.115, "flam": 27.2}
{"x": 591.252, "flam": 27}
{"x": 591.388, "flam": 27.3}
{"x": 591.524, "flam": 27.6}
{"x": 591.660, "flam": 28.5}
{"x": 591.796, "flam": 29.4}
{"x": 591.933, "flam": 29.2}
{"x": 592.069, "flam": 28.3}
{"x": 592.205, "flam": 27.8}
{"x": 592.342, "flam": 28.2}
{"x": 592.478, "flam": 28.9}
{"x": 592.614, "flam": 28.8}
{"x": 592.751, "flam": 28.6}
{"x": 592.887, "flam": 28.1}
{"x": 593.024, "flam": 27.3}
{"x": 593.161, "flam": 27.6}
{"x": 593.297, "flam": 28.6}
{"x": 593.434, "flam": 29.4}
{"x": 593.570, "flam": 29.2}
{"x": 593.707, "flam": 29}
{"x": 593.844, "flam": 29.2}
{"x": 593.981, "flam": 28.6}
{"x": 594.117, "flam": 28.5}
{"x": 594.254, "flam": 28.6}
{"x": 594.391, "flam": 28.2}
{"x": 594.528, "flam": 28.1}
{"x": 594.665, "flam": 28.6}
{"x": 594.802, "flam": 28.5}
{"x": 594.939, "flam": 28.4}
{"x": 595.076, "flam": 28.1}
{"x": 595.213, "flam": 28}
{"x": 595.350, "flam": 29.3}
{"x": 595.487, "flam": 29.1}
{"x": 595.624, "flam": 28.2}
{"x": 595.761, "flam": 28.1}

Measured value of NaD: 0.34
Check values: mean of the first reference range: 28.3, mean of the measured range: 25.4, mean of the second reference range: 28.5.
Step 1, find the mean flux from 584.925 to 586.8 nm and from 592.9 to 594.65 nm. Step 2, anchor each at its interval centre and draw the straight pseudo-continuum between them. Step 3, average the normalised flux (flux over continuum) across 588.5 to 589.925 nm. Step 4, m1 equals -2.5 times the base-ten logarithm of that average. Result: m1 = 0.20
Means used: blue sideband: 28.6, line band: 23.6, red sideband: 28.5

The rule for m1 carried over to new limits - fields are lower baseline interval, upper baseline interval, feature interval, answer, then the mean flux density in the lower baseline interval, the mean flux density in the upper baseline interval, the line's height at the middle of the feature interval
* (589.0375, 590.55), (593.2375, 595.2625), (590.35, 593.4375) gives -0.07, 24.2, 28.6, 26.3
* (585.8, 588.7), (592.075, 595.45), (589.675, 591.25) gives 0.07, 27.7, 28.5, 28.1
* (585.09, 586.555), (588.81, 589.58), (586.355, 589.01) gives -0.07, 28.5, 23.1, 25.5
